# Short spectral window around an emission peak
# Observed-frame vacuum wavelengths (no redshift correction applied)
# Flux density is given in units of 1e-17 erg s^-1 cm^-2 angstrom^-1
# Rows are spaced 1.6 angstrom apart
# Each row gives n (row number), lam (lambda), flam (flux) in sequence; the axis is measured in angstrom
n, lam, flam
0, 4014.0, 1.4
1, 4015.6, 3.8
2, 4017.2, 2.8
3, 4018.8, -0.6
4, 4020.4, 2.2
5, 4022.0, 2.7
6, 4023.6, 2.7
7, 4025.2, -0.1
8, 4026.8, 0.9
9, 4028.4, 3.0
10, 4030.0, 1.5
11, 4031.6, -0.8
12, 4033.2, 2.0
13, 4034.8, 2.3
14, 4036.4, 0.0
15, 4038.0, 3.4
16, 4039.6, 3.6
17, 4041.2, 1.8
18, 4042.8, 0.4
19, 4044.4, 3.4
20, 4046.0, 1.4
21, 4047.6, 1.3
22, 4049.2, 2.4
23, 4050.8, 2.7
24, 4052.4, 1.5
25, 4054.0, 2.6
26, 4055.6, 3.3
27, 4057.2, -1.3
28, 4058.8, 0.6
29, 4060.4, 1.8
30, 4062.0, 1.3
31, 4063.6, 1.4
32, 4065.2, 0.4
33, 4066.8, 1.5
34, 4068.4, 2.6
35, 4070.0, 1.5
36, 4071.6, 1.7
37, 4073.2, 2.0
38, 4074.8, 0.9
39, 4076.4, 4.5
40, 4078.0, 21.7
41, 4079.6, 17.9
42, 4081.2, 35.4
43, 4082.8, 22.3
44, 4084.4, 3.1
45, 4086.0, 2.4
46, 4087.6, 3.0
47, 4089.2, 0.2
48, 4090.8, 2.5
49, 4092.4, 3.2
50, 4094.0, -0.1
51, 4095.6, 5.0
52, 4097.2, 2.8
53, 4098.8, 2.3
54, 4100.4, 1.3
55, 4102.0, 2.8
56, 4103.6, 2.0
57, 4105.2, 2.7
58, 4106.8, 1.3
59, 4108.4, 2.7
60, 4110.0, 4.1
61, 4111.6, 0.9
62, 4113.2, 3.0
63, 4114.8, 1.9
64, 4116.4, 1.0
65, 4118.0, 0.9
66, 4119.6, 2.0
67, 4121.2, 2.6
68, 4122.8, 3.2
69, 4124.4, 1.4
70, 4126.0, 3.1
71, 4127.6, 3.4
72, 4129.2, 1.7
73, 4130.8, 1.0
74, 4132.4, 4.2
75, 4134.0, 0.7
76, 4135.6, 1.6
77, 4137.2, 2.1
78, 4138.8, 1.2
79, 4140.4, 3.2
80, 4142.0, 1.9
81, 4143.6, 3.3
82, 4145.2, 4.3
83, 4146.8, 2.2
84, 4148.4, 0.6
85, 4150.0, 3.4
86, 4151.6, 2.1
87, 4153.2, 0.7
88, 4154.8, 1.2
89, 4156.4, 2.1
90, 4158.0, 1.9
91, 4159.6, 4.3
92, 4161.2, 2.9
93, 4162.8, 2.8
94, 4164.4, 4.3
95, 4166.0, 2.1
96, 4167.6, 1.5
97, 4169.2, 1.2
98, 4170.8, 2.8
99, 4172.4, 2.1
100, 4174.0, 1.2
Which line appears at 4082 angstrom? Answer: [O II]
